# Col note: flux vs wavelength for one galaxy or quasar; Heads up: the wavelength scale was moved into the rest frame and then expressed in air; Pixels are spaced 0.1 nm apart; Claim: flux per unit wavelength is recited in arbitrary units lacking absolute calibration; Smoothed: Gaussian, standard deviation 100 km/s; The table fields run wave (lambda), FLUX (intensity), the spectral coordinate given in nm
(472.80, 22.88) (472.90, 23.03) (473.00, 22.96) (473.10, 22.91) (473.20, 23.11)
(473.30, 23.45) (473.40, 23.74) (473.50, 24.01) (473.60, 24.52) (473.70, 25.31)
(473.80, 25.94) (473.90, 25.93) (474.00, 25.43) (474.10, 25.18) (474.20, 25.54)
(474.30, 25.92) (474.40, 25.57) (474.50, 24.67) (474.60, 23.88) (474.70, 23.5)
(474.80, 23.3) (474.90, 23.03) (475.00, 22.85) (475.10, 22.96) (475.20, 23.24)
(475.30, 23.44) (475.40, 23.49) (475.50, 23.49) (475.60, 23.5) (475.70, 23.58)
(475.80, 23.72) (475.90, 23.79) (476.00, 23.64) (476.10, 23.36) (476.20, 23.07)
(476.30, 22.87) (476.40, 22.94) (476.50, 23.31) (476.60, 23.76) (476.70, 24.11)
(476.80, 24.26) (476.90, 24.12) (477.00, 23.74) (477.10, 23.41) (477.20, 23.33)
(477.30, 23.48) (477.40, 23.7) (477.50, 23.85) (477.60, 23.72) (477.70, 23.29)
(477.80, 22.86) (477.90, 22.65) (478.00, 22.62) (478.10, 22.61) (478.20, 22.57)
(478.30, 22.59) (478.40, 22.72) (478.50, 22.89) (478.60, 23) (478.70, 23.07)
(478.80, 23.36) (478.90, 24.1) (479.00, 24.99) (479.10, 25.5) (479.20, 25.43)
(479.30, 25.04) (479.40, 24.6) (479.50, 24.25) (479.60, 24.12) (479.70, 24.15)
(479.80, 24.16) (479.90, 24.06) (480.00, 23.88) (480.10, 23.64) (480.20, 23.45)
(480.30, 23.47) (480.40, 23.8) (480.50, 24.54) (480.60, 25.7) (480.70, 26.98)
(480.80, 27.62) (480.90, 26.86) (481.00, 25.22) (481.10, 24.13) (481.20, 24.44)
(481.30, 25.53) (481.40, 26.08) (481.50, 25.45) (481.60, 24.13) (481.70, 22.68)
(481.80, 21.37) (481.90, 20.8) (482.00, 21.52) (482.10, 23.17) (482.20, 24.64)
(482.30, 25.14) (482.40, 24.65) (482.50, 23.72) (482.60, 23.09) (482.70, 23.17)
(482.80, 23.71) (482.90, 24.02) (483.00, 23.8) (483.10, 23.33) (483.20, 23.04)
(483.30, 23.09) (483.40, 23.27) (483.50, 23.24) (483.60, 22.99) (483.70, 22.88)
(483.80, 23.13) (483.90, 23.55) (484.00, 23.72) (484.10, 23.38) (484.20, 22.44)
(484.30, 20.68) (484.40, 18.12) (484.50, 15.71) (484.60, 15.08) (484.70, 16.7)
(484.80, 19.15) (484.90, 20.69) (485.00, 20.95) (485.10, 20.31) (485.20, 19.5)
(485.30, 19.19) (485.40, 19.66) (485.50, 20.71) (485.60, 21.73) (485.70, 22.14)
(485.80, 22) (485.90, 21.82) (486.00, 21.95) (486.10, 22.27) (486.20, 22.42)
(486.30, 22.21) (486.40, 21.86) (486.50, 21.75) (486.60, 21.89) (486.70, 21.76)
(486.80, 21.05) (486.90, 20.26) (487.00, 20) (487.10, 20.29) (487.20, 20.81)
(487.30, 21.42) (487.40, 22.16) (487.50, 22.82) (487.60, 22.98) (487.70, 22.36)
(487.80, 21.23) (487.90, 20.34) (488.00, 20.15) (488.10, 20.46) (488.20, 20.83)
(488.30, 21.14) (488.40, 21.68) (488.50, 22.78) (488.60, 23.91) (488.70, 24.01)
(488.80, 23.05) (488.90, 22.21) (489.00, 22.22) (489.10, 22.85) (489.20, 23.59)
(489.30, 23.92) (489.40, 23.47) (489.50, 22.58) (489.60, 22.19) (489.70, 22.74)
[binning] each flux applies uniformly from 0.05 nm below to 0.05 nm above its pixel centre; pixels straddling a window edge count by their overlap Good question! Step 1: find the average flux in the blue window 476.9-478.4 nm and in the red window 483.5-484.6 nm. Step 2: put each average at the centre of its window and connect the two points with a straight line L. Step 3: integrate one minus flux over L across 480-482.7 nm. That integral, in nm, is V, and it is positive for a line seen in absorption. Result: -0.26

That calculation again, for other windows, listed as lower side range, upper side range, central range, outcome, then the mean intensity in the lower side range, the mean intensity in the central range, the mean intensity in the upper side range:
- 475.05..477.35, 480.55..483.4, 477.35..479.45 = 0.02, 23.5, 23.6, 24.2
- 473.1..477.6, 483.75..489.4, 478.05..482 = -0.22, 23.9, 24.1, 21.4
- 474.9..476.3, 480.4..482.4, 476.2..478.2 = 0.03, 23.4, 23.4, 24.5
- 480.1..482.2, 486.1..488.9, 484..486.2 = 0.23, 24.3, 20.3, 21.7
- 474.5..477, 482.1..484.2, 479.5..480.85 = -0.06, 23.5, 24.6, 23.5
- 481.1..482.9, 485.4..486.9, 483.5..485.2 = 0.15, 23.7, 20.6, 21.7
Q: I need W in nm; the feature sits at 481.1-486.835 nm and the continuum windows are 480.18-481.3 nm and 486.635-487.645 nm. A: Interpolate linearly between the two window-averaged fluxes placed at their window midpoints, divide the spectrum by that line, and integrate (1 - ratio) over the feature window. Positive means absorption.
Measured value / 0.28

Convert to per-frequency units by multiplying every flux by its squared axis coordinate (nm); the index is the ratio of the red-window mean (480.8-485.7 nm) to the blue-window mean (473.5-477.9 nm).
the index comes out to 0.97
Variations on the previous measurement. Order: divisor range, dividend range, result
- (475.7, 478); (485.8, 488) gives 0.96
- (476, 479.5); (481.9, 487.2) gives 0.95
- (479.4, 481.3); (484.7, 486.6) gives 0.87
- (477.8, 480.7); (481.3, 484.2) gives 1.00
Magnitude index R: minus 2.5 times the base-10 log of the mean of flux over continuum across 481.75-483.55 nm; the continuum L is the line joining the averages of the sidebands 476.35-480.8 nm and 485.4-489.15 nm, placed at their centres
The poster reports -0.02 mag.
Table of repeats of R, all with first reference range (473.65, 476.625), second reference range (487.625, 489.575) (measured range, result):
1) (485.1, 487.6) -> 0.060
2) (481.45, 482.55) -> -0.013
